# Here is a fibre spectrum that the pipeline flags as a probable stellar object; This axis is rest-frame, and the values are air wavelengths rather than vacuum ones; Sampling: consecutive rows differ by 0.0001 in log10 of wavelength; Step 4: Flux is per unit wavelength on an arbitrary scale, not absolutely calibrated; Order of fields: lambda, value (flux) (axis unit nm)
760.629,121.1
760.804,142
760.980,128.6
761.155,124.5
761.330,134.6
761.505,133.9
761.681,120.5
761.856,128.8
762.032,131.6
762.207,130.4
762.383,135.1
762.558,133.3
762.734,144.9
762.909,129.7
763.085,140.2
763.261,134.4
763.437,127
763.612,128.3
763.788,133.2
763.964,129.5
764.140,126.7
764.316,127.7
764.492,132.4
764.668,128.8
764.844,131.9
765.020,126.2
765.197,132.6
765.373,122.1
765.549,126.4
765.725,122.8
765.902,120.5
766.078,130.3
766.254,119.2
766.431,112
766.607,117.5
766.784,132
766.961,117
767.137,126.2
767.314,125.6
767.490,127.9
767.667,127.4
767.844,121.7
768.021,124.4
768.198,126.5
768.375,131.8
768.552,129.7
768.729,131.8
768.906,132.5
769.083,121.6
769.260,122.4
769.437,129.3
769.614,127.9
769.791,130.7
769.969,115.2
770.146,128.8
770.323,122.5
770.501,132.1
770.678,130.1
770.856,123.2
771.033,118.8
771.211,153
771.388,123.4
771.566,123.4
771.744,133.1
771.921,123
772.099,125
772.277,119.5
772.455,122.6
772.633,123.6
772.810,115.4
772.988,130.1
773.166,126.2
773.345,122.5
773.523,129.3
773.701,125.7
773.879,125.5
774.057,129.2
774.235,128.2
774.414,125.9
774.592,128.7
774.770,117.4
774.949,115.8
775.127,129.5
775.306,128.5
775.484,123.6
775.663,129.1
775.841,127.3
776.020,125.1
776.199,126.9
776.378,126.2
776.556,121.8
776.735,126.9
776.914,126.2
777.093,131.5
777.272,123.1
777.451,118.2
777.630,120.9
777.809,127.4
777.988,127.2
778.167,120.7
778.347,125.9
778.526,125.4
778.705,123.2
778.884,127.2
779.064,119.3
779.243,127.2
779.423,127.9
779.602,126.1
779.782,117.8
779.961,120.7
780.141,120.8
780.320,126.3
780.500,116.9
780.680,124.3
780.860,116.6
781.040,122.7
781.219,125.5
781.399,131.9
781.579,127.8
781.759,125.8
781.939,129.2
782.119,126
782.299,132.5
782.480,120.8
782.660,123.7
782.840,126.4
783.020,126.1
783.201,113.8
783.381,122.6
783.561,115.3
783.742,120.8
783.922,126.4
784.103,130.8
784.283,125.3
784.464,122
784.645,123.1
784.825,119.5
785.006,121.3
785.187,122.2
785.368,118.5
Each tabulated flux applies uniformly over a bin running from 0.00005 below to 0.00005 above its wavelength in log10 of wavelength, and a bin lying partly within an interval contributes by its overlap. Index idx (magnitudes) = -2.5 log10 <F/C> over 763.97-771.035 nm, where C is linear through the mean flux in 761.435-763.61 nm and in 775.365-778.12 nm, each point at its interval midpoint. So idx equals 0.03 mag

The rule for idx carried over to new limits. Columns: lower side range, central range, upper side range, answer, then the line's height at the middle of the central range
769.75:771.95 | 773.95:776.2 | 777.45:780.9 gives 0.00 mag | 125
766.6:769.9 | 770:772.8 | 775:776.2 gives 0.00 mag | 127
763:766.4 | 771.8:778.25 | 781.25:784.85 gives 0.01 mag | 126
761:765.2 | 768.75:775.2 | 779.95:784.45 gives 0.02 mag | 128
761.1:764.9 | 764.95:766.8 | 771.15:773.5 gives 0.05 mag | 130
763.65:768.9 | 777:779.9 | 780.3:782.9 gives 0.01 mag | 125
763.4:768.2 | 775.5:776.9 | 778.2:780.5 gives -0.02 mag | 124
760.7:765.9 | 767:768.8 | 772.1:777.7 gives 0.01 mag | 128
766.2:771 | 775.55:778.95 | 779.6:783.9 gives -0.01 mag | 124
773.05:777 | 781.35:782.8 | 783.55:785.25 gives -0.03 mag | 124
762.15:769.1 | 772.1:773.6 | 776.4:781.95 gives 0.02 mag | 126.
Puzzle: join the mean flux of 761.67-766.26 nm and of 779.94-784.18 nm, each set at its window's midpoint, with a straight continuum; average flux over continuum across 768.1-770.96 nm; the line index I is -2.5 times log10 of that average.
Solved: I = 0.007 mag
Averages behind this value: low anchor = 130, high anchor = 124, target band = 127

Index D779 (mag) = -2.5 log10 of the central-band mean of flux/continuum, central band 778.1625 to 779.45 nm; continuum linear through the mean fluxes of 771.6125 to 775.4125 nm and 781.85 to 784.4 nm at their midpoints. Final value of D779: 0.00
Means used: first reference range 125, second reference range 124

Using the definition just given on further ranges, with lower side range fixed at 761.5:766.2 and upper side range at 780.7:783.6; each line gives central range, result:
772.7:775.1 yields 0.02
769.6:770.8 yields 0.01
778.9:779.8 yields 0.01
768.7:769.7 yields 0.01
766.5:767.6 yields 0.04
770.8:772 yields -0.01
